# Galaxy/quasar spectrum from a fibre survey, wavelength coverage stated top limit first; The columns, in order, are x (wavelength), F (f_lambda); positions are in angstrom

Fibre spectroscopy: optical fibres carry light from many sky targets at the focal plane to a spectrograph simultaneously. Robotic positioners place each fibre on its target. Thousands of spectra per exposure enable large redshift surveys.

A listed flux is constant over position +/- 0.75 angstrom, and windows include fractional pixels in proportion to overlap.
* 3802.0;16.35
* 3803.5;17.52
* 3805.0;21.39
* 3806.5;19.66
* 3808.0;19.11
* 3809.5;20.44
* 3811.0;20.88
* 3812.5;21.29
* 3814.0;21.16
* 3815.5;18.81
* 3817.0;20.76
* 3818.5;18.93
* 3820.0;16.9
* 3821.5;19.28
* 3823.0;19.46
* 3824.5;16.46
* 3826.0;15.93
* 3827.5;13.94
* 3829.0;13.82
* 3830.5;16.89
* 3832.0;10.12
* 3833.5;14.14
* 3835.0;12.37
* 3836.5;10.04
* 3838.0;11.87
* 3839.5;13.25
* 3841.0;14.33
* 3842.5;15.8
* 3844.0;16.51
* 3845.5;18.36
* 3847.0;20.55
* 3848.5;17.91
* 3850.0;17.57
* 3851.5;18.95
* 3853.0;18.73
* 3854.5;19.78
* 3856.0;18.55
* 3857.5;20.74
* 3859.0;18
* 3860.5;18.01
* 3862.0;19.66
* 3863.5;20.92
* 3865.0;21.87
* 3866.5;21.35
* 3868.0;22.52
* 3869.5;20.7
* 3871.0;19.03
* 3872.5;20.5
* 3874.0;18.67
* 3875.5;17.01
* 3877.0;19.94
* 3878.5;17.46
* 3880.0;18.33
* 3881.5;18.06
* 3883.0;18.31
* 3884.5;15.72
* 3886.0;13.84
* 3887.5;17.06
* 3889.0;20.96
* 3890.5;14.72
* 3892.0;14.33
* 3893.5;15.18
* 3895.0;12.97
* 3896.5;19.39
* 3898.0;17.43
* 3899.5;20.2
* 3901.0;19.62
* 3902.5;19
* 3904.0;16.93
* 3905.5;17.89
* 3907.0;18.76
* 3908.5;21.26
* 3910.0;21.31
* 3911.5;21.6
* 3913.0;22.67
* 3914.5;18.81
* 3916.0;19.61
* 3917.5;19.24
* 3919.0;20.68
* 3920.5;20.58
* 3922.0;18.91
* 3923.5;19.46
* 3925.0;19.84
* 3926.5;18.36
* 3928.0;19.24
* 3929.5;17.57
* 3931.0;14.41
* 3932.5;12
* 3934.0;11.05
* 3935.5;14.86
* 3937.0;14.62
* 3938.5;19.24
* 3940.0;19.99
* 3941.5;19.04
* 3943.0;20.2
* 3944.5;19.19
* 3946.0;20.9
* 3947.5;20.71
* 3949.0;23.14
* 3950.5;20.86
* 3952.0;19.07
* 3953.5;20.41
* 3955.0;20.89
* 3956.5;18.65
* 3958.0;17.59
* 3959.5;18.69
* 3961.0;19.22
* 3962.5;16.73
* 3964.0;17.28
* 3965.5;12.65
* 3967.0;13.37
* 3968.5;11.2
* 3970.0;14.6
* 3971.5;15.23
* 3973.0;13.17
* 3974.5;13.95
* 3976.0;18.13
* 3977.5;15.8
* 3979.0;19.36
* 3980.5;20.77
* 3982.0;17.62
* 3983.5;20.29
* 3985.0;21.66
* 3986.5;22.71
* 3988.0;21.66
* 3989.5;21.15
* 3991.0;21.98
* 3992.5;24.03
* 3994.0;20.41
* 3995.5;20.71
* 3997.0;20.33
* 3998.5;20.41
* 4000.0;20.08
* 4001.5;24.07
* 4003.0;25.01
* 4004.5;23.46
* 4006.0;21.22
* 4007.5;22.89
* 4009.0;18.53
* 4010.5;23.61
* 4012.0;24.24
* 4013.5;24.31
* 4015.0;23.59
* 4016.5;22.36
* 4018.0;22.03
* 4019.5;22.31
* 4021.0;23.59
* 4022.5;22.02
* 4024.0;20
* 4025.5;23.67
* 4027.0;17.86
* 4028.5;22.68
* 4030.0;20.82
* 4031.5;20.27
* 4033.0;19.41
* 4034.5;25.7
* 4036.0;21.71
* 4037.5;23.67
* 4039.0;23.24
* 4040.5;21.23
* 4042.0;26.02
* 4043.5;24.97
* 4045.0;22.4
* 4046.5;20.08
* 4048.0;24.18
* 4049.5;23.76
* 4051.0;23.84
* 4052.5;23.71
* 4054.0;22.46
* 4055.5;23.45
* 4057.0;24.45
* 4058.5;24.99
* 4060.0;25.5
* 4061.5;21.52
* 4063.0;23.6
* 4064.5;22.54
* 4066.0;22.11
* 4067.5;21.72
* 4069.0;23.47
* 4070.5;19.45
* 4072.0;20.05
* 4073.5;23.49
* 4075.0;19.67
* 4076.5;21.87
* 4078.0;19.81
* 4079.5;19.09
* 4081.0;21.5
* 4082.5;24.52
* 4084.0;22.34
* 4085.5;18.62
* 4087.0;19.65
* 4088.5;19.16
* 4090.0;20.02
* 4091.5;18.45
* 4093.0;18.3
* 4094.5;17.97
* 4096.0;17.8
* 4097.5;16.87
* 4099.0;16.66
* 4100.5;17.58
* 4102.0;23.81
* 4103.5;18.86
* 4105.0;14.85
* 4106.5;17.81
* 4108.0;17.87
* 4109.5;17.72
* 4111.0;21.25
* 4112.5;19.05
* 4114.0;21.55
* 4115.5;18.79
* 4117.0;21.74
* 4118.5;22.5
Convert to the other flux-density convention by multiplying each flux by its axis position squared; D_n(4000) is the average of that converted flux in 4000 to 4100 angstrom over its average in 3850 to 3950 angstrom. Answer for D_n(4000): 1.3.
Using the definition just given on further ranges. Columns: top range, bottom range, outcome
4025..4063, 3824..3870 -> 1.48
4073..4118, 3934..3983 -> 1.19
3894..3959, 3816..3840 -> 1.29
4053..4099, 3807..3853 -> 1.41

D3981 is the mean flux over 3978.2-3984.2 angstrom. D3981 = 19.5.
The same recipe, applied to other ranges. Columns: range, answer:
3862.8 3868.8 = 21.7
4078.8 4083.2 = 21.7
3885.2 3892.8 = 16.2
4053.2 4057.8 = 23.5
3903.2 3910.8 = 19.2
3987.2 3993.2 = 22.2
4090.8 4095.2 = 18.2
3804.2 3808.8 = 20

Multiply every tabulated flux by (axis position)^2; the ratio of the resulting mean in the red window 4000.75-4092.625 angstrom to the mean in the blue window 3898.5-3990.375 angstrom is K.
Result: 1.27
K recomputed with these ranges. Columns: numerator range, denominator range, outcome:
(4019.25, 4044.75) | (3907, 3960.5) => 1.23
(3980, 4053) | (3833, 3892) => 1.35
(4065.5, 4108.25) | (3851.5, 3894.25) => 1.19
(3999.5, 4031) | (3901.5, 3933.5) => 1.24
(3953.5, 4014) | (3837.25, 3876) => 1.12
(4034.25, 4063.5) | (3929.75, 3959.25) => 1.36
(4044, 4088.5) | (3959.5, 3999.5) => 1.27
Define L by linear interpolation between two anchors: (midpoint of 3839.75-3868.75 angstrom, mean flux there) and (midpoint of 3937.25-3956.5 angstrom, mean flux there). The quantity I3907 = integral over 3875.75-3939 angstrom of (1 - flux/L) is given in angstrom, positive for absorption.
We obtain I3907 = 5.4 angstrom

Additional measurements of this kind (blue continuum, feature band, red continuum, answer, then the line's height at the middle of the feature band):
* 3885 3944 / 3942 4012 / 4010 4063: 3.5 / 20.5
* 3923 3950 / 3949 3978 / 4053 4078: 3.1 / 18.9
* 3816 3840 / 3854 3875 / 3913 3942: -4.8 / 16.3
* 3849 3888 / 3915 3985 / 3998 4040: 9.7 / 20.7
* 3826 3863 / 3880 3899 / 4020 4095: 0.9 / 17.5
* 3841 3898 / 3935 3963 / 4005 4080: 1.3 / 20.2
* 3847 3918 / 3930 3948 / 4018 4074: 2.7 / 20.1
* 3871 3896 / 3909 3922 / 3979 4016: -1.4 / 18.5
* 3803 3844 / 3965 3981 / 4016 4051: 4.3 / 20.8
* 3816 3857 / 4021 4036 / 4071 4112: -2.2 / 18.7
